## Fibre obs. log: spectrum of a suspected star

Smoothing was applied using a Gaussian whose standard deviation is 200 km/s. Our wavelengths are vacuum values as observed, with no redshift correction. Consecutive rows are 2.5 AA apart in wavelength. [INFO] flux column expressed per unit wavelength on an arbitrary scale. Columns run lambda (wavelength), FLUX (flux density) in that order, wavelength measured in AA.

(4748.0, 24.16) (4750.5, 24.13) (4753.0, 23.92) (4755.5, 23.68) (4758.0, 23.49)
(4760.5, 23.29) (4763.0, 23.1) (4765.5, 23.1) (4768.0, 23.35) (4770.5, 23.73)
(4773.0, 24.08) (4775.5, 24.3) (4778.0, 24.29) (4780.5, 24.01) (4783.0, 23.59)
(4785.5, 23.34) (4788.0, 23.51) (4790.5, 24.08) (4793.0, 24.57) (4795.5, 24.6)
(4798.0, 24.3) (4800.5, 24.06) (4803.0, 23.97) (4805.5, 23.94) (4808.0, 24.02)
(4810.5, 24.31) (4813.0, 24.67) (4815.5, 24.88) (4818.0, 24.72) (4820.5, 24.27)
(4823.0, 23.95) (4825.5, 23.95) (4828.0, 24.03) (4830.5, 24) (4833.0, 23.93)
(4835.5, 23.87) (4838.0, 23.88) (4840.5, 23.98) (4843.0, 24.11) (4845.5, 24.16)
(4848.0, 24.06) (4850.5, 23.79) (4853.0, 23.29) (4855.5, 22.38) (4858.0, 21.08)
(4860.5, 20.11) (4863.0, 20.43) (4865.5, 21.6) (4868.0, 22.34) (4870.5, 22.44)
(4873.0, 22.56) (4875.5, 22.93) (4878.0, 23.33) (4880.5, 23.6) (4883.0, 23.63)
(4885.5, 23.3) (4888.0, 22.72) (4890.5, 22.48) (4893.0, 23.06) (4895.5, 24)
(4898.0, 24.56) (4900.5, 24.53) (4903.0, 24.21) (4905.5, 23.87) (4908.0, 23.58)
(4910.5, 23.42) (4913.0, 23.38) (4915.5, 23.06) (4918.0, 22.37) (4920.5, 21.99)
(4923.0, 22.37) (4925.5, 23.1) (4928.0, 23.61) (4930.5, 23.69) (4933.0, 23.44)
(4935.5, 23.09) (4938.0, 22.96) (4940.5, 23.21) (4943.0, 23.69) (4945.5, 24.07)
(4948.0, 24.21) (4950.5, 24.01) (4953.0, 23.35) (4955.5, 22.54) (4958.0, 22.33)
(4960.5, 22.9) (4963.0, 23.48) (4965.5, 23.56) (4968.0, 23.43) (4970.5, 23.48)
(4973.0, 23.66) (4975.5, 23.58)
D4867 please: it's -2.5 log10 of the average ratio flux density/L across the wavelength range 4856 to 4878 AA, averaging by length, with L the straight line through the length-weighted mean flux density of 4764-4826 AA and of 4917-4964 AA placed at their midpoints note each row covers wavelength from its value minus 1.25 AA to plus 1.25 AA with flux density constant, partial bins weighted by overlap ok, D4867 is 0.09 mag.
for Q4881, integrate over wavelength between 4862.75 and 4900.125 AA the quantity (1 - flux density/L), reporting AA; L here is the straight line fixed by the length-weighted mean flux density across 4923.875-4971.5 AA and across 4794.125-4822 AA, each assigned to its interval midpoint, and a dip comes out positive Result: 1.3 AA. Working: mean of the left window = 24.3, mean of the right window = 23.4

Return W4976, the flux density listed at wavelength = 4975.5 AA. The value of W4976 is 23.58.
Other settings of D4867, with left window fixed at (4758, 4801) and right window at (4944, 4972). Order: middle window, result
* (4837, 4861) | 0.02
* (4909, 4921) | 0.03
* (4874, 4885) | 0.01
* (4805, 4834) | -0.02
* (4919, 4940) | 0.02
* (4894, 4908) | -0.03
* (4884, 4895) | 0.03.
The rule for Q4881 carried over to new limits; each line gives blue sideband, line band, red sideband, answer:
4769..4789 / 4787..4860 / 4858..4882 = -2.9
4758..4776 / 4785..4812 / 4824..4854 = -0.4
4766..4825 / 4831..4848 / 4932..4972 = -0.1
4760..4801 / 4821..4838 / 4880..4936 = -0.2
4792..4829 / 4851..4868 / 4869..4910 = 1.5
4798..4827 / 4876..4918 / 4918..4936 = -0.3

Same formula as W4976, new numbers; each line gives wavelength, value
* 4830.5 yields 24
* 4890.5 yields 22.48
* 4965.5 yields 23.56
